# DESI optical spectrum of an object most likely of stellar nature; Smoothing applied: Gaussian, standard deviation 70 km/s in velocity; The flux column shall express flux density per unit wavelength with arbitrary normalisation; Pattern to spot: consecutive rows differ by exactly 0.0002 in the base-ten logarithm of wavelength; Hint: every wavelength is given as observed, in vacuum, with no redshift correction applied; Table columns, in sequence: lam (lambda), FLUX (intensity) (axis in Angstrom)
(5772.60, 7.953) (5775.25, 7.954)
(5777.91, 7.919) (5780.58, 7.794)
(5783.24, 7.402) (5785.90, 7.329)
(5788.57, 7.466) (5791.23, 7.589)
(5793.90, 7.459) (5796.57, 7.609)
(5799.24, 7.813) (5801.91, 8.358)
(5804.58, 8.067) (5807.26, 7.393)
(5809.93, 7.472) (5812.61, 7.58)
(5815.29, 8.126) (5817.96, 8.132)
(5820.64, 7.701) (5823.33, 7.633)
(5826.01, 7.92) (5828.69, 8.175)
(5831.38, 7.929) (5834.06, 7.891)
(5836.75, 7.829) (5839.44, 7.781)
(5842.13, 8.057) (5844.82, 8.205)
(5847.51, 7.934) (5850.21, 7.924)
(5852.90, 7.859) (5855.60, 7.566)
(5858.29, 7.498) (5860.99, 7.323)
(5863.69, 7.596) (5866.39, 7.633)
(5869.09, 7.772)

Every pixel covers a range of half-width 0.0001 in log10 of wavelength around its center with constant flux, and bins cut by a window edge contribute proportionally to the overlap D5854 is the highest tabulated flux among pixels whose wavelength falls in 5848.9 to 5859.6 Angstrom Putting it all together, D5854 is 7.924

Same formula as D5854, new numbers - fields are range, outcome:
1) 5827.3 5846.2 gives 8.205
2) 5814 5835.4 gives 8.175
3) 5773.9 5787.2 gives 7.954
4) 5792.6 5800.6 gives 7.813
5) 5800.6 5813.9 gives 8.358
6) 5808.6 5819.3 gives 8.132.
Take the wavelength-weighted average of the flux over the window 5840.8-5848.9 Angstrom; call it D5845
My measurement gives 8.06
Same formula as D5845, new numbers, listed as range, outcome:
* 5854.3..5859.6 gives 7.54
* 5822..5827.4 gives 7.79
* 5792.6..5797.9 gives 7.53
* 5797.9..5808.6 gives 7.91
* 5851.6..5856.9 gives 7.71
